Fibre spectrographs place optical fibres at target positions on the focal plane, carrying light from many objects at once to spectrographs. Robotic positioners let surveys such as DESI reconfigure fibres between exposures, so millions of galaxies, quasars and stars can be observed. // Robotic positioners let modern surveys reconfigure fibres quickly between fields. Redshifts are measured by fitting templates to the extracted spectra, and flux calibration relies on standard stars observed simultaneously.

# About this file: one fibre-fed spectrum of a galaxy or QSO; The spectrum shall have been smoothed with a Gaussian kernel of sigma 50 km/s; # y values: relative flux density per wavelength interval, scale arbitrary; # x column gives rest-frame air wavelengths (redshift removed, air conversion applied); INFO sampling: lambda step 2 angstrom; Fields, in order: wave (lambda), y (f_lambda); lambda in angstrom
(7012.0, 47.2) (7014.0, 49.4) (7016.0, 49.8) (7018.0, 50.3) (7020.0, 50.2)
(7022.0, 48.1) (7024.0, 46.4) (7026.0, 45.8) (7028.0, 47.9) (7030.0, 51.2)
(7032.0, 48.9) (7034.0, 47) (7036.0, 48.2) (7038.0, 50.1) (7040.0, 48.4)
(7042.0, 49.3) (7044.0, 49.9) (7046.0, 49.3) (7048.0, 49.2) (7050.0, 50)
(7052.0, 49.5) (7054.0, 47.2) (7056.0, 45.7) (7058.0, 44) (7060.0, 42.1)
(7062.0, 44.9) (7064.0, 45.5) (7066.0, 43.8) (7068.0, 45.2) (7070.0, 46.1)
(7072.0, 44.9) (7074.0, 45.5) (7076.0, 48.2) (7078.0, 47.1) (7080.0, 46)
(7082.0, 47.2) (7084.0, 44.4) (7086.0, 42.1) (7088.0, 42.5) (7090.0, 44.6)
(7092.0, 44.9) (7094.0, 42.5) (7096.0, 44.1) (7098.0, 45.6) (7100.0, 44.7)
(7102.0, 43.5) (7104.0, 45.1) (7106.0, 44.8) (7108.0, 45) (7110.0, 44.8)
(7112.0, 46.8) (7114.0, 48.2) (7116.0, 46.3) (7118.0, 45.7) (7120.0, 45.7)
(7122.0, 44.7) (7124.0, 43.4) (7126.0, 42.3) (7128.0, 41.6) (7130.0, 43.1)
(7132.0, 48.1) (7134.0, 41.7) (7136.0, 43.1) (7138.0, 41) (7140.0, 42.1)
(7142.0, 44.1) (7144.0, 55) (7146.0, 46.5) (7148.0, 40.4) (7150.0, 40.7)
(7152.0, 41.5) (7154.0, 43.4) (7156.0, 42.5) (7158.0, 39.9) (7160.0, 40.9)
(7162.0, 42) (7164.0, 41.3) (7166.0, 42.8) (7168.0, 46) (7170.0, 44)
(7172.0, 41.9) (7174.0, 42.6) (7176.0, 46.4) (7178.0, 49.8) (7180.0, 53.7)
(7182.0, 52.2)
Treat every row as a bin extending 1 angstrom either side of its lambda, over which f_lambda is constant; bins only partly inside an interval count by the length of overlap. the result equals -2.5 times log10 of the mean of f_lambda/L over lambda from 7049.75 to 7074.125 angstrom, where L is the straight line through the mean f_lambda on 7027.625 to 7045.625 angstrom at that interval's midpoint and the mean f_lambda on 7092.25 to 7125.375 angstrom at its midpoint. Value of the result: 0.05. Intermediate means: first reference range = 49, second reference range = 45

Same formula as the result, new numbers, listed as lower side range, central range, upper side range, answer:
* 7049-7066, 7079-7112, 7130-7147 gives 0.02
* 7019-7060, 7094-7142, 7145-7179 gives 0.01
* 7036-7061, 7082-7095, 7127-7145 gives 0.06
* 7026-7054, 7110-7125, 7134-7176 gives -0.02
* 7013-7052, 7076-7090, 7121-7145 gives 0.03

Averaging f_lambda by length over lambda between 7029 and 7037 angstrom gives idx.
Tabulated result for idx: 48.8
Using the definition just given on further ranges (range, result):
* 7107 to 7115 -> 46.2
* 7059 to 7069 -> 44.3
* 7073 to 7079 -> 46.9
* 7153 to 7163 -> 41.7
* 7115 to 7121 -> 45.9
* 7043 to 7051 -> 49.6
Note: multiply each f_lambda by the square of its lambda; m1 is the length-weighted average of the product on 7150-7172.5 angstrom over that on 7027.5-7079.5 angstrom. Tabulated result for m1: 0.92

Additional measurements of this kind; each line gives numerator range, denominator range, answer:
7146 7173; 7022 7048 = 0.90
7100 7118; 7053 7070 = 1.03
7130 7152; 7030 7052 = 0.92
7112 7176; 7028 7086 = 0.95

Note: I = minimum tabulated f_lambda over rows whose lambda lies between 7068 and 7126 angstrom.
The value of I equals 42.1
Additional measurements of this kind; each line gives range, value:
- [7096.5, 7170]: 39.9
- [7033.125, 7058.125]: 44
